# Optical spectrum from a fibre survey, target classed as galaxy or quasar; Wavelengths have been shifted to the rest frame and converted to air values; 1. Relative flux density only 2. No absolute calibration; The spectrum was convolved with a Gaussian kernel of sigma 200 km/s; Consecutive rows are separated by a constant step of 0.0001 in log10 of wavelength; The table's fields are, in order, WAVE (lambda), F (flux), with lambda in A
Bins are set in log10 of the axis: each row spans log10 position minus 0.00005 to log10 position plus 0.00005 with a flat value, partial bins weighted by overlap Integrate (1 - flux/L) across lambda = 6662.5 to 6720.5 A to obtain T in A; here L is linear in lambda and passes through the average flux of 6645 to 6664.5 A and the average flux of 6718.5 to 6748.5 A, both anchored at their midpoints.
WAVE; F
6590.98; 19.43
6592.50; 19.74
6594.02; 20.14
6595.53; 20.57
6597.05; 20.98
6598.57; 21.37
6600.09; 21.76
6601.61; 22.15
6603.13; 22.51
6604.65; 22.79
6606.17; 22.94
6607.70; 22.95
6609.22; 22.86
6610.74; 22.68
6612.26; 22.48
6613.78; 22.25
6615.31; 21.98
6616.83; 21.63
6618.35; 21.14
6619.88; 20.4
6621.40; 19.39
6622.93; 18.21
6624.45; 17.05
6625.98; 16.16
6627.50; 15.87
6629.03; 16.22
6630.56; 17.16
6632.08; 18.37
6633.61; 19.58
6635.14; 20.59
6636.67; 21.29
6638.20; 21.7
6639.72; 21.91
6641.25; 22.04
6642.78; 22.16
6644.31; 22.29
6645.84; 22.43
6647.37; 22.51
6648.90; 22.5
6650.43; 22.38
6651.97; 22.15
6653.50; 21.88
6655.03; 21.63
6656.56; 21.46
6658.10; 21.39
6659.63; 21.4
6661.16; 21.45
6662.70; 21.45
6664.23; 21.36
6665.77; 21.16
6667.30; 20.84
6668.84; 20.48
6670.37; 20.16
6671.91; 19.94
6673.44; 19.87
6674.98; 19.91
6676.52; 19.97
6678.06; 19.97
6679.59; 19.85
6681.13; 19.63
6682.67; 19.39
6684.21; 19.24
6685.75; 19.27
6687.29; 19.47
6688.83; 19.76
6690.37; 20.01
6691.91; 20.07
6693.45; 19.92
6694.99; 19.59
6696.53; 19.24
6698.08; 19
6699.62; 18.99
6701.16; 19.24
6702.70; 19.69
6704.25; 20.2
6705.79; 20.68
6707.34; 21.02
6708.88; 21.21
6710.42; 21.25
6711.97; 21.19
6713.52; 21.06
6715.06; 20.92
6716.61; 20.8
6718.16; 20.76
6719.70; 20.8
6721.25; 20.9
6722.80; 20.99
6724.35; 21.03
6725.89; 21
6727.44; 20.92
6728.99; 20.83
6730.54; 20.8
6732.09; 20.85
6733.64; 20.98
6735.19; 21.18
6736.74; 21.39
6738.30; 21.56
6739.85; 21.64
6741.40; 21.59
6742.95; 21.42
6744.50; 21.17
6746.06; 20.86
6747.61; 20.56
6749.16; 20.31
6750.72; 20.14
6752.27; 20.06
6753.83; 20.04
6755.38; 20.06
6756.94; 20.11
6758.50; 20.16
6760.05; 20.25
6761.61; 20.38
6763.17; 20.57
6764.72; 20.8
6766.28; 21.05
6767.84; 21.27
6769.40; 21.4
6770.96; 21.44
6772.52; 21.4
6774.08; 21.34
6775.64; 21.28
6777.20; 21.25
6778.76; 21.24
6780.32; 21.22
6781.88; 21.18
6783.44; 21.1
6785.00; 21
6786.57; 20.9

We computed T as 3.5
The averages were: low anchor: 21.9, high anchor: 21.1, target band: 20.2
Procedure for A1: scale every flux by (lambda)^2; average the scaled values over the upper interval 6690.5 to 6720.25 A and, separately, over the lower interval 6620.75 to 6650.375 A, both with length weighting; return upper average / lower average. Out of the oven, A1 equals 1.0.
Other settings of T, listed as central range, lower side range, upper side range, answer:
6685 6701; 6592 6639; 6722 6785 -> 0.9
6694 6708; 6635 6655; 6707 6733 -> 1.0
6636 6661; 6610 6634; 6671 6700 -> -3.1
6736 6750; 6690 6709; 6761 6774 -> -0.4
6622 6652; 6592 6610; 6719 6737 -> 2.0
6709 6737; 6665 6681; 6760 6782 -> -0.4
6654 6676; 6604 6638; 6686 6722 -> -0.7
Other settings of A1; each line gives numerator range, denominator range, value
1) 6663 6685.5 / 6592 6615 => 0.94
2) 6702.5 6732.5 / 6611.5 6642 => 1.08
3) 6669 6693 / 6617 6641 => 1.05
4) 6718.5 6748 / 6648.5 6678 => 1.02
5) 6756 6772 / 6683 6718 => 1.05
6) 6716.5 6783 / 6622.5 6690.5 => 1.06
